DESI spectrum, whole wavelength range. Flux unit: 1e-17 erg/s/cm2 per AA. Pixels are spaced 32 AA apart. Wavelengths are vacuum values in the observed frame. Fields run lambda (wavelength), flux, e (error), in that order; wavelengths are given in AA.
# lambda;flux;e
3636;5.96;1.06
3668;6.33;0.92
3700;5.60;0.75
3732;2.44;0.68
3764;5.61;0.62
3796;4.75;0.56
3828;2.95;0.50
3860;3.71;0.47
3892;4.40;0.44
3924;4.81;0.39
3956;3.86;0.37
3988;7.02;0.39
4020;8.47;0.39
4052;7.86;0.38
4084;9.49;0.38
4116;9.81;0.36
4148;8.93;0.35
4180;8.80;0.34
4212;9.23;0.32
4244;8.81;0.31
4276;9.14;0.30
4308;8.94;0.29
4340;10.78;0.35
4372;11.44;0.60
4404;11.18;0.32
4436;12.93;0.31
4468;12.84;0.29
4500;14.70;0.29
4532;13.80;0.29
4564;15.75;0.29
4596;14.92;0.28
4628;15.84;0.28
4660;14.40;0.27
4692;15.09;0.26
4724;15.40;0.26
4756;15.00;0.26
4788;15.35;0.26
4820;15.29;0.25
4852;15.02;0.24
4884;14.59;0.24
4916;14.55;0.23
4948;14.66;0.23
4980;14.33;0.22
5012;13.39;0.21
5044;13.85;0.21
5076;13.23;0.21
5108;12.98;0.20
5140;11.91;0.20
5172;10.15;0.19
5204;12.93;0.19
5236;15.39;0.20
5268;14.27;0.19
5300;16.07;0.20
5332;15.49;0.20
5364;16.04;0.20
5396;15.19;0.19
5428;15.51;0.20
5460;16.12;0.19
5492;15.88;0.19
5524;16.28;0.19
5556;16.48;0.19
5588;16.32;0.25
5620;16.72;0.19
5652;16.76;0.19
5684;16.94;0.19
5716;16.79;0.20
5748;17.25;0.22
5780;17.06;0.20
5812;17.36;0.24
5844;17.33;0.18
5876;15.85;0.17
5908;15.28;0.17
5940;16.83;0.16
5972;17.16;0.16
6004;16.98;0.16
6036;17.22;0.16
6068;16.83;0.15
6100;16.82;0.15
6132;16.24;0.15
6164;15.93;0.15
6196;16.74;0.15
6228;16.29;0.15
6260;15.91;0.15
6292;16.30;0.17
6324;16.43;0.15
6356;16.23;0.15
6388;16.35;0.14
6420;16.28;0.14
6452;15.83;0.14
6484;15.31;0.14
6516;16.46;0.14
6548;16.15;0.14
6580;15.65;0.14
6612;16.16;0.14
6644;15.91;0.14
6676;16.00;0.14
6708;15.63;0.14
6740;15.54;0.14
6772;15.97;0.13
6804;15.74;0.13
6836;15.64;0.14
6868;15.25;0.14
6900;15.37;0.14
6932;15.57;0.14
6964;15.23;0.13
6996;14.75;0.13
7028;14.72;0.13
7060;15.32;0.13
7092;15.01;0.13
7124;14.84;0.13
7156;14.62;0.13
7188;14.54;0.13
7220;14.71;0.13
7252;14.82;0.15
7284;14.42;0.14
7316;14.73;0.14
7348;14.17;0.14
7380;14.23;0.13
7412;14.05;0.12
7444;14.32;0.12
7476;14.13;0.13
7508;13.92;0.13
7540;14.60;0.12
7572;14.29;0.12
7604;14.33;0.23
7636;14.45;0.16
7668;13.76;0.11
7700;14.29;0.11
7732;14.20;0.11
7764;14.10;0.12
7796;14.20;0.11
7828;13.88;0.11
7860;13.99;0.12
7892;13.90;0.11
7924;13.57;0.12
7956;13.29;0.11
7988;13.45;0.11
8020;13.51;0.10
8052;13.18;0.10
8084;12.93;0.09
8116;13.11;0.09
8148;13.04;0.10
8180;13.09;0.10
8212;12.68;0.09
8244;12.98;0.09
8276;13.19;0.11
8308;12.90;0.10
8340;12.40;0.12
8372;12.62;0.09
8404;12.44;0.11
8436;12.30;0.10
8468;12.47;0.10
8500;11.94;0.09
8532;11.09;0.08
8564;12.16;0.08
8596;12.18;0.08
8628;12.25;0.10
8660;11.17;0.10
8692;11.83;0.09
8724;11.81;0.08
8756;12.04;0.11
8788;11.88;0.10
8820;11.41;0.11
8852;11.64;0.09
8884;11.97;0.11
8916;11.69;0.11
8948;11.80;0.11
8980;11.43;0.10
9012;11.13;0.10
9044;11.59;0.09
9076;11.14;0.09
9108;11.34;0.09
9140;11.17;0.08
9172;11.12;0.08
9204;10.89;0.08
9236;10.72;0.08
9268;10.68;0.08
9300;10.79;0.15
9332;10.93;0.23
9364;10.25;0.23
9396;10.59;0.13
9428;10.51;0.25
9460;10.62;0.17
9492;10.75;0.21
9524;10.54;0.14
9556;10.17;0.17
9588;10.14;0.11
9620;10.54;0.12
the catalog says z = 0.00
